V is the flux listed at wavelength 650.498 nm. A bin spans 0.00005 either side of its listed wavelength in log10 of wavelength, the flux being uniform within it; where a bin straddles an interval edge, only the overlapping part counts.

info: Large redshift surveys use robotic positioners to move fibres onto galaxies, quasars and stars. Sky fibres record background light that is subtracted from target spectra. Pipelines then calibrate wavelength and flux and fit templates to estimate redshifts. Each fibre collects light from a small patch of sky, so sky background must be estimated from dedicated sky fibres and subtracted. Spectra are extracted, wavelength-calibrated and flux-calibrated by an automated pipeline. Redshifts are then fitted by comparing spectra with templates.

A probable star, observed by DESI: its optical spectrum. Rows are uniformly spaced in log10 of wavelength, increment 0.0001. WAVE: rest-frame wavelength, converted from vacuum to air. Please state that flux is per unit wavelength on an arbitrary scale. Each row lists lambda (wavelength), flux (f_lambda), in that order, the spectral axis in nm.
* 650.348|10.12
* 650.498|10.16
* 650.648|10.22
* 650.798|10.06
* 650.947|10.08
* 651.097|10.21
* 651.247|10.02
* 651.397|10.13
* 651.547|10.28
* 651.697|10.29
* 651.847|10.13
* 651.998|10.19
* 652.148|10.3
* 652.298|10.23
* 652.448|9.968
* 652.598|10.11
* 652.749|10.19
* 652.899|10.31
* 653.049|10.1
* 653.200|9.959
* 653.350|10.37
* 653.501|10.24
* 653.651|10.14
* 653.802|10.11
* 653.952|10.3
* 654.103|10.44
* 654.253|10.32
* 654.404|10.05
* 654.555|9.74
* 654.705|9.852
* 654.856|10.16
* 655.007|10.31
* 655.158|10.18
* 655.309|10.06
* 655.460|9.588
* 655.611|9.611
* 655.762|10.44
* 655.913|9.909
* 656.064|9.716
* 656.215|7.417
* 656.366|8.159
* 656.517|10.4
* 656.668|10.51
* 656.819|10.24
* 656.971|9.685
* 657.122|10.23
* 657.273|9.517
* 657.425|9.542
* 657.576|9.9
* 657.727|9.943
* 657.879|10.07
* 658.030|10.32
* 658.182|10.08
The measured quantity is 10.16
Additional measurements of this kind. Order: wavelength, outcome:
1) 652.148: 10.3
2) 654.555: 9.74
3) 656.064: 9.716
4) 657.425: 9.542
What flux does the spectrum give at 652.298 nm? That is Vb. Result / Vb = 10.23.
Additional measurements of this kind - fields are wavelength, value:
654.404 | 10.05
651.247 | 10.02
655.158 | 10.18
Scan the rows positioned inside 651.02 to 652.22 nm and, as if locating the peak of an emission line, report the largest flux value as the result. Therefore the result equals 10.3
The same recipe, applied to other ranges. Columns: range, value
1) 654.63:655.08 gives 10.31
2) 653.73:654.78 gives 10.44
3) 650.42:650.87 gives 10.22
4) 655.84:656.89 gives 10.51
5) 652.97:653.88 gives 10.37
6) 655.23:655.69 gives 10.06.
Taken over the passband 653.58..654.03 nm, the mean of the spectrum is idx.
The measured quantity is 10.2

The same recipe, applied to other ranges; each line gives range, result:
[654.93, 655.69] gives 9.94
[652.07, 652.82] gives 10.2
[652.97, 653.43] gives 10.1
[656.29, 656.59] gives 9.27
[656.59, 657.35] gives 10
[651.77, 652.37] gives 10.2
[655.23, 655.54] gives 9.82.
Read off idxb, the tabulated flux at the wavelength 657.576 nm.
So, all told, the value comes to 9.9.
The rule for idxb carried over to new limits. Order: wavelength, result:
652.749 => 10.19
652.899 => 10.31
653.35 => 10.37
